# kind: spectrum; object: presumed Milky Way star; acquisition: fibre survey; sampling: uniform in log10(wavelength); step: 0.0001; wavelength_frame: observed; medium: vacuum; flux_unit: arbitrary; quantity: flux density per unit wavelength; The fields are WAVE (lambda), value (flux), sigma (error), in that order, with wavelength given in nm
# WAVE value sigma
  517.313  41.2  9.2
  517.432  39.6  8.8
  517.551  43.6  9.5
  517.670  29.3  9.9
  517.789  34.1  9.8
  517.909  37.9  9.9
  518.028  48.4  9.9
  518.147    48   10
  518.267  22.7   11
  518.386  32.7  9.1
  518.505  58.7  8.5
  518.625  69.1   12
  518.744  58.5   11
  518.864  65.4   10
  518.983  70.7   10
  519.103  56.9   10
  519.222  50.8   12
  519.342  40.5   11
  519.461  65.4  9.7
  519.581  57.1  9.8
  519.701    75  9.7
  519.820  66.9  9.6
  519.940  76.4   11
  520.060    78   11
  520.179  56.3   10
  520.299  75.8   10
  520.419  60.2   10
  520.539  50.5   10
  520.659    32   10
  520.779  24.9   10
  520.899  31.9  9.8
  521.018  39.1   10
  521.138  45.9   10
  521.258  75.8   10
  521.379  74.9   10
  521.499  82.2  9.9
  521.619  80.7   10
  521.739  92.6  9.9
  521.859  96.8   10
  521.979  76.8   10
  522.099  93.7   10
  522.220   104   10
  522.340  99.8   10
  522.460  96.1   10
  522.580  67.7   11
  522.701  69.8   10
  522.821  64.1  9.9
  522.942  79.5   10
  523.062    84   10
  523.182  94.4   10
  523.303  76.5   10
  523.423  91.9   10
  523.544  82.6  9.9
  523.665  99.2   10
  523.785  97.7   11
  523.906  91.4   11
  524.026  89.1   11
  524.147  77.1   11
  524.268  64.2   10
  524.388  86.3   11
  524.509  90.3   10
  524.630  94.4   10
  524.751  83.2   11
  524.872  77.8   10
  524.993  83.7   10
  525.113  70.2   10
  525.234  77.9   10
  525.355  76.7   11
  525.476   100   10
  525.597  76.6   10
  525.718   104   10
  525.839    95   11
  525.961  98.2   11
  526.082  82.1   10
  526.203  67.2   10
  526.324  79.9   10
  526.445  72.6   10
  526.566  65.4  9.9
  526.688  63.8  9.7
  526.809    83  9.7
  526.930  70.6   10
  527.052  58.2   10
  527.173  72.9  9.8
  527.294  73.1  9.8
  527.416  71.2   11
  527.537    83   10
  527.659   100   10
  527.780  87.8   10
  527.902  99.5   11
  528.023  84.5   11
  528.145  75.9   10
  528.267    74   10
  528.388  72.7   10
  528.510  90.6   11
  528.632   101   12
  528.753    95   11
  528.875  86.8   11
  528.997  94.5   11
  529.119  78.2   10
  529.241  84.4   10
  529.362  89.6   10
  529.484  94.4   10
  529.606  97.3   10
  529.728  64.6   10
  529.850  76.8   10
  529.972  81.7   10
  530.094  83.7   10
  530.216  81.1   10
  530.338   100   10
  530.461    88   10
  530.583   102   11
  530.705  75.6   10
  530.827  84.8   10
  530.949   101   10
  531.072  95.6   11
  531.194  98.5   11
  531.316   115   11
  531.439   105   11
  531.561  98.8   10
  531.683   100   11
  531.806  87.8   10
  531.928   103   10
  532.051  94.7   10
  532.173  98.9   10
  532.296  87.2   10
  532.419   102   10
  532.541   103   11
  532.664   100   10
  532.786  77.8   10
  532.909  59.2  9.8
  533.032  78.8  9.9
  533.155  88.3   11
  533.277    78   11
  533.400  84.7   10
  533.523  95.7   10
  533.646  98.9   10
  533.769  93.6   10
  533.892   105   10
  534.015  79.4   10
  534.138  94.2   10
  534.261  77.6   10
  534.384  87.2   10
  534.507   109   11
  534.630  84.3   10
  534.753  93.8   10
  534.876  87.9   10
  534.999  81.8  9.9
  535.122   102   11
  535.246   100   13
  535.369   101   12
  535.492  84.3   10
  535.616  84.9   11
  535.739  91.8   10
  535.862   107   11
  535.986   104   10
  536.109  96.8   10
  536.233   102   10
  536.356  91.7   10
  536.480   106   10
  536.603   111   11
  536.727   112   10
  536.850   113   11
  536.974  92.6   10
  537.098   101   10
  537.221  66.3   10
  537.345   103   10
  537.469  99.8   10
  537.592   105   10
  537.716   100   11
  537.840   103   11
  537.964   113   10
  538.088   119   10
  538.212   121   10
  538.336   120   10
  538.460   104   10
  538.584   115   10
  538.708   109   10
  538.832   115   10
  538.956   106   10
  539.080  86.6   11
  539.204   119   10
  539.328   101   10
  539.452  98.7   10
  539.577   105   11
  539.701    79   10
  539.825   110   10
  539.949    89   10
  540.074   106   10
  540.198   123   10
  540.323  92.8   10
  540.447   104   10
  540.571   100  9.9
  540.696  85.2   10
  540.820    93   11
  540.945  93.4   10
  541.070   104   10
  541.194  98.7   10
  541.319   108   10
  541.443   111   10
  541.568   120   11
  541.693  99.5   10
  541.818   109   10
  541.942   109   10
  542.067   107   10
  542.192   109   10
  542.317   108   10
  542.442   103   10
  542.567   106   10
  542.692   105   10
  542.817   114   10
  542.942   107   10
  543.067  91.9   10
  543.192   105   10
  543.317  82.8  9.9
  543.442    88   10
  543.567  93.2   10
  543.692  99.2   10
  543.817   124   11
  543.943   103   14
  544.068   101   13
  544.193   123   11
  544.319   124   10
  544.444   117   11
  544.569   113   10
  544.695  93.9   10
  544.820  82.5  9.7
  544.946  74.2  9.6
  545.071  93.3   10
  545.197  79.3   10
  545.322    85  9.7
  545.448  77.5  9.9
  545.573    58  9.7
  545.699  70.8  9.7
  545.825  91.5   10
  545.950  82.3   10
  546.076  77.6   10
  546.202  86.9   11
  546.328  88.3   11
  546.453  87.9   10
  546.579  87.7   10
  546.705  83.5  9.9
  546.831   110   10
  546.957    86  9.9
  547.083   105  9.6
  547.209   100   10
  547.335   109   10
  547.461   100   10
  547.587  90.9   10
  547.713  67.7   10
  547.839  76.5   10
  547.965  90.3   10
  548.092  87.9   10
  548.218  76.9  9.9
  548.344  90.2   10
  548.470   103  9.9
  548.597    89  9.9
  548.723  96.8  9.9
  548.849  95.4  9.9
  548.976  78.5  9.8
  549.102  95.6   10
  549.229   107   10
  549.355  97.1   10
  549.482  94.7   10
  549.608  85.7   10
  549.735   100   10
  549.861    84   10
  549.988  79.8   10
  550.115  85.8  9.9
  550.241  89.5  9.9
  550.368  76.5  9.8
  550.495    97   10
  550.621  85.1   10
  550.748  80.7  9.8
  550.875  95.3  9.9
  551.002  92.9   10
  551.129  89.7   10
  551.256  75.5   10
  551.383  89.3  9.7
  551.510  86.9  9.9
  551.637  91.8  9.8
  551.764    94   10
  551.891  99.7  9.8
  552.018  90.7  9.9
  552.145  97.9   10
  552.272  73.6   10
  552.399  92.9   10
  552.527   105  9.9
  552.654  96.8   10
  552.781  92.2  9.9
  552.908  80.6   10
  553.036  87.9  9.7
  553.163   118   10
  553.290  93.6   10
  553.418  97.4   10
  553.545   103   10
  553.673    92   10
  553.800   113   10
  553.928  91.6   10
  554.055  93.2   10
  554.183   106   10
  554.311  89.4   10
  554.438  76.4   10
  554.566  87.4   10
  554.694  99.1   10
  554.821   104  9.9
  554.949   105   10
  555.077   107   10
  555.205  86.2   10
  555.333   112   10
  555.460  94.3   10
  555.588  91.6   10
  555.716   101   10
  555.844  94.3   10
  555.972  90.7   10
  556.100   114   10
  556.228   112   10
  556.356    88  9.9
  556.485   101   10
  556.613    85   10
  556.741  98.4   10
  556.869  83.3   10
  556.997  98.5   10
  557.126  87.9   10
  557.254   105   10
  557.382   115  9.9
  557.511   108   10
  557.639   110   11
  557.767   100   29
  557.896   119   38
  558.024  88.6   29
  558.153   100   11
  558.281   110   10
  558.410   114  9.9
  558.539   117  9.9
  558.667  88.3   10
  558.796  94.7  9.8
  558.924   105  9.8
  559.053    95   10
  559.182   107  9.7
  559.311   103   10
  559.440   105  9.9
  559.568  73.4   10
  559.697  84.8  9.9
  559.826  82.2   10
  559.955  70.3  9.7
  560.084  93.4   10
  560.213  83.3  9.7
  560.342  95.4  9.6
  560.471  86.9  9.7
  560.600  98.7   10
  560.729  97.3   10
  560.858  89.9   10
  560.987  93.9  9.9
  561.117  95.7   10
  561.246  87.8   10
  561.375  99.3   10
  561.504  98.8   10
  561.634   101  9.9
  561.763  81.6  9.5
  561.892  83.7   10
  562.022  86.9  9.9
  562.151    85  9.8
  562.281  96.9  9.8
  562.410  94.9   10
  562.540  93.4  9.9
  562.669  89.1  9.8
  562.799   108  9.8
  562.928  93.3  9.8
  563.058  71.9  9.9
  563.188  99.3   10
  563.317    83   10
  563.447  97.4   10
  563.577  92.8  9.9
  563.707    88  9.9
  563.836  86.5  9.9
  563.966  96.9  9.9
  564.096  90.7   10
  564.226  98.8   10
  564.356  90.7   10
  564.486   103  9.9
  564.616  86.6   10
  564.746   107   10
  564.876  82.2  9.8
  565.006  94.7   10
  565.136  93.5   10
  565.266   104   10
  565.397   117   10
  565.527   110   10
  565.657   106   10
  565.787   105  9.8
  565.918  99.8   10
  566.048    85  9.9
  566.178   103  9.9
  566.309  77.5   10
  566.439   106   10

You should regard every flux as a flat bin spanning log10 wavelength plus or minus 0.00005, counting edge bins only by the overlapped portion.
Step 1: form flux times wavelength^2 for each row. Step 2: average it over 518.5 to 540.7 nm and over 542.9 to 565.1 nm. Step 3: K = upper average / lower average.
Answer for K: 1.18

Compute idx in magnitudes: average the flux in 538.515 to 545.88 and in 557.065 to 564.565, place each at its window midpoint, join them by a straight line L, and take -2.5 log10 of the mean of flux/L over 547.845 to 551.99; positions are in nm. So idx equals 0.10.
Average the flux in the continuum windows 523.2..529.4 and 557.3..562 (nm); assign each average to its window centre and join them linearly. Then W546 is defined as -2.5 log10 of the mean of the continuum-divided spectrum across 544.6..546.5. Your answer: 0.11 mag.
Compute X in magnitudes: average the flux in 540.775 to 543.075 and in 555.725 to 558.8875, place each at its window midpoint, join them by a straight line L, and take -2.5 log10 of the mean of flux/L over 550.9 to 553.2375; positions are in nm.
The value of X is 0.12 mag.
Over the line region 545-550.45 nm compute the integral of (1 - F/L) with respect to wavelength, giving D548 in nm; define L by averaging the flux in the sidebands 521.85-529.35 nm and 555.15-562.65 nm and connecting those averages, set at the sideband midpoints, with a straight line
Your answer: 0.21 nm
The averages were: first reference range 83.5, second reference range 96.1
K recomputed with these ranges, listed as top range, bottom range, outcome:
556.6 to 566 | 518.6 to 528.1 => 1.45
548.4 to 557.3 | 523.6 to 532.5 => 1.19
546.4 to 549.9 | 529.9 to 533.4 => 1.07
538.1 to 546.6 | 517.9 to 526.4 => 1.48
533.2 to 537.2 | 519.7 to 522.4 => 1.45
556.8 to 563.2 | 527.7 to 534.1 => 1.18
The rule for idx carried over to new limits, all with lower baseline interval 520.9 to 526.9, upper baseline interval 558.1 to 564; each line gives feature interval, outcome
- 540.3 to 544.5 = -0.190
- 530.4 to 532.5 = -0.152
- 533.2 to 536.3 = -0.098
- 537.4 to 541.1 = -0.201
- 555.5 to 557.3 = -0.051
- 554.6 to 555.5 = -0.106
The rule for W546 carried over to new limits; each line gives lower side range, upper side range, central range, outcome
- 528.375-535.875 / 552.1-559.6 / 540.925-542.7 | -0.134 mag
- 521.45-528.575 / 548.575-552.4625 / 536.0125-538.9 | -0.214 mag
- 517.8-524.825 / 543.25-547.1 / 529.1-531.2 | -0.124 mag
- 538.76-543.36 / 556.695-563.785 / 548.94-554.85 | 0.071 mag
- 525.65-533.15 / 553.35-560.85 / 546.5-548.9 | 0.023 mag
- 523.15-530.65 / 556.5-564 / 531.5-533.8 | -0.064 mag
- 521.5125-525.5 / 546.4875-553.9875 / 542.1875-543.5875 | -0.125 mag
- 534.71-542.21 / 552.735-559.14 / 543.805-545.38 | 0.007 mag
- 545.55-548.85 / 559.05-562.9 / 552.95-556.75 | -0.082 mag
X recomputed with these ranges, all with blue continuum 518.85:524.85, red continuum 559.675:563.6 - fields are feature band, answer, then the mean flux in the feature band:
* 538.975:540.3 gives -0.241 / 102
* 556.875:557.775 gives -0.152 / 102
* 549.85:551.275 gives -0.003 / 86.4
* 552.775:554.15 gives -0.114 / 97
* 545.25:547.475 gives -0.045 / 87.9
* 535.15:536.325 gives -0.212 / 96.8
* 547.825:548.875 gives -0.060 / 90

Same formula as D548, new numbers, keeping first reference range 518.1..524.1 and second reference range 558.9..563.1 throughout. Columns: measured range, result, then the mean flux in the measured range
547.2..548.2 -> -0.056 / 89.1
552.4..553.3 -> -0.092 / 96.2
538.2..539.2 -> -0.381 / 110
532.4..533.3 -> -0.111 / 85.5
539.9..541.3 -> -0.330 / 99.3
